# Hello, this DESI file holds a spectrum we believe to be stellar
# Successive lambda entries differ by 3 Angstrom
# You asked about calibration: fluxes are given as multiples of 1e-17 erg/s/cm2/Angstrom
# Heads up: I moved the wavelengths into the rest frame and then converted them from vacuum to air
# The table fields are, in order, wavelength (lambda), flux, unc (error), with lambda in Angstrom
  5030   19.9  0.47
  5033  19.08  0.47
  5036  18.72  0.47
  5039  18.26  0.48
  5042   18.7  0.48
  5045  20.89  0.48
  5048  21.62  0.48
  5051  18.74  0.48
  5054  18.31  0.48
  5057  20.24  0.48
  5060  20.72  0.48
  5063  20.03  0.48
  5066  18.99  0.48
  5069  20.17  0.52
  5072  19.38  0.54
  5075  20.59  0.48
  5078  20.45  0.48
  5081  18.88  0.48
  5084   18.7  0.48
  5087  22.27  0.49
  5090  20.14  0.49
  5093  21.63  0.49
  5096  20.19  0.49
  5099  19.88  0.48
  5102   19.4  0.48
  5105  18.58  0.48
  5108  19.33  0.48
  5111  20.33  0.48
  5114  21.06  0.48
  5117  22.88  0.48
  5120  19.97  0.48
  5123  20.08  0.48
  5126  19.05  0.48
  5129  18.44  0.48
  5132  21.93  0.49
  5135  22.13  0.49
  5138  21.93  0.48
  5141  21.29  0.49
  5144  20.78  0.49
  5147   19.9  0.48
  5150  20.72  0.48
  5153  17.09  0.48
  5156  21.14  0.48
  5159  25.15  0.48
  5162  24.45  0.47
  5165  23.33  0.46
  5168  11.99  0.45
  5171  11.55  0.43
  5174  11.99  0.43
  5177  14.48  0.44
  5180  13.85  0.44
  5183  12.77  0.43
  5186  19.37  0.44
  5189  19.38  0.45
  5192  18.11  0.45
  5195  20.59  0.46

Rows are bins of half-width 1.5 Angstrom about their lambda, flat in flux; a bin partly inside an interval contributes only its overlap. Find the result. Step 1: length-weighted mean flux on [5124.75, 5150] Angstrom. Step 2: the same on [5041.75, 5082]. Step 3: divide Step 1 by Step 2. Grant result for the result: 1.0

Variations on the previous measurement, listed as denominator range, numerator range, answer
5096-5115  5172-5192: 0.78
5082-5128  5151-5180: 0.88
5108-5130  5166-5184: 0.65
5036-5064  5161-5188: 0.81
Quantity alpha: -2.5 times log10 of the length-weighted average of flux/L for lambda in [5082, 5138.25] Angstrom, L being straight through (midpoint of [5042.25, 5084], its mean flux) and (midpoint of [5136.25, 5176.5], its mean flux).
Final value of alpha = -0.046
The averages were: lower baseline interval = 19.8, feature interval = 20.4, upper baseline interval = 19.2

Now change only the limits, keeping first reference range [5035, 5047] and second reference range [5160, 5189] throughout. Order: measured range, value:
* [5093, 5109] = -0.10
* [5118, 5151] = -0.20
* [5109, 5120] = -0.20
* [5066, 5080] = -0.08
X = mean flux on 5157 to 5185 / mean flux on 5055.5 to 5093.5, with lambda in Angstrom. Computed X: 0.83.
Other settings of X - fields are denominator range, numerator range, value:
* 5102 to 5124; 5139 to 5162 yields 1.04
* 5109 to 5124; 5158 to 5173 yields 0.90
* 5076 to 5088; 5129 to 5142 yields 1.07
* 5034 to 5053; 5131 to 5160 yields 1.09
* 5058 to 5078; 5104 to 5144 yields 1.03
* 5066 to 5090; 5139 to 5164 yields 1.07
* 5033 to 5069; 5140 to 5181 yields 0.94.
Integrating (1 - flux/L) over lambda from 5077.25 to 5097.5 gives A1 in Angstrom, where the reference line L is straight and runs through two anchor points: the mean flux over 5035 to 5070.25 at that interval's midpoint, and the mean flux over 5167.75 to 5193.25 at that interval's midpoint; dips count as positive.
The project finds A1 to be -2.2 Angstrom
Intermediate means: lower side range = 19.6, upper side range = 14.9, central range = 20.3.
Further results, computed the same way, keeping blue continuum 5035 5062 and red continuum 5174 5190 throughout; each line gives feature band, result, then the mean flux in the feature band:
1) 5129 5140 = -2.9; 21.5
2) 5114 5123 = -1.9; 21.1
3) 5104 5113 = -0.9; 19.6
